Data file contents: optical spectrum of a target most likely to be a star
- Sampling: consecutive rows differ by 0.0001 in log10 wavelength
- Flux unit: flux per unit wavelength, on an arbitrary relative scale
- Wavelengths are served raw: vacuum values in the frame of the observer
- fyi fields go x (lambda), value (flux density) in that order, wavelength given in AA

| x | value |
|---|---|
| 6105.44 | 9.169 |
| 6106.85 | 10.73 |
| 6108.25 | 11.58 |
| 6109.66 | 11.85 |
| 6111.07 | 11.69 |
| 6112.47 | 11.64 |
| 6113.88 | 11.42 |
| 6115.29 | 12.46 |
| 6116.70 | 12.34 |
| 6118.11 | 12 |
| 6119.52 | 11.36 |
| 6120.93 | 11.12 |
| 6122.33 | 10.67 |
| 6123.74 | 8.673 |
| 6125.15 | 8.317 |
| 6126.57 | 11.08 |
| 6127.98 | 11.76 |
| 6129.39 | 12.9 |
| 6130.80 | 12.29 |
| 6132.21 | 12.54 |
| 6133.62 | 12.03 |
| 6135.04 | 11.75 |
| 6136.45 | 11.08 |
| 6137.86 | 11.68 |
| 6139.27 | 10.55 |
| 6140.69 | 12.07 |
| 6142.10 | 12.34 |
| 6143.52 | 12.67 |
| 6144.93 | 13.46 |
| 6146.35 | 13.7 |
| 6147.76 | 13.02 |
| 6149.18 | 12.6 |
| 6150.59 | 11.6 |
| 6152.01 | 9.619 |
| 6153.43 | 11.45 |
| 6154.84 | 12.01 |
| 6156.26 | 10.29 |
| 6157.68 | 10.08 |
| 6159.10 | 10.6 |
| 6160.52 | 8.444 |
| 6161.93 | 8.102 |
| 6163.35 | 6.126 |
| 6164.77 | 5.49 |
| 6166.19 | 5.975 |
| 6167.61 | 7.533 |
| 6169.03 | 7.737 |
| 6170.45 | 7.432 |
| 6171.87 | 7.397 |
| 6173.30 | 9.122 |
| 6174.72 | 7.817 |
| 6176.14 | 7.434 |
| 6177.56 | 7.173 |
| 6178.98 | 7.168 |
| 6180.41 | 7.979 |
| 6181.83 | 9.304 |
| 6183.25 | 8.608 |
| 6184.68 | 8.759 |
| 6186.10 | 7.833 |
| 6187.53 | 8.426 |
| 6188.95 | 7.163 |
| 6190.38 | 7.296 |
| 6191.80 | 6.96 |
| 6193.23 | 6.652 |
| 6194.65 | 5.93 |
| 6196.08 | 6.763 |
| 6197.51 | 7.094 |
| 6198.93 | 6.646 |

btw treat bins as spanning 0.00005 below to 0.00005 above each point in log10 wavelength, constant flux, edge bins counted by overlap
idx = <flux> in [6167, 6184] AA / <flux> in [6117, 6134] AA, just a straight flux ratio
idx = 0.70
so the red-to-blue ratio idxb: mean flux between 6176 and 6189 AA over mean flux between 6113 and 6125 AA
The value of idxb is 0.7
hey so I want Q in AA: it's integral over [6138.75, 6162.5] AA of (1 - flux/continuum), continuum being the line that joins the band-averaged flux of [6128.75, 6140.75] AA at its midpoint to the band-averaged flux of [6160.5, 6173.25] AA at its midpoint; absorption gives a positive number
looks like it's -4.5 AA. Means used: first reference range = 11.9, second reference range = 7.17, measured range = 11.4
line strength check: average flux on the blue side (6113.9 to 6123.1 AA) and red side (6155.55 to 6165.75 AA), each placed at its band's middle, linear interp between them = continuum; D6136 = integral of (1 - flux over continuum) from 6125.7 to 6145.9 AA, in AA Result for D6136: -3.44 AA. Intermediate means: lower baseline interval 11.6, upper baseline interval 8.38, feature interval 12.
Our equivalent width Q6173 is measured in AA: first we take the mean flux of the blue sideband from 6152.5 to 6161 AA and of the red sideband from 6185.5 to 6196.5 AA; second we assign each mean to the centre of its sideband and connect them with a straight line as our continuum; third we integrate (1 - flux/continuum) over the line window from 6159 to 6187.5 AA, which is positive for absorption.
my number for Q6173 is 3.3 AA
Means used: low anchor 10.5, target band 7.76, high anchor 7.13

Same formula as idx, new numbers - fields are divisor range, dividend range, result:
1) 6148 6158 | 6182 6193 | 0.70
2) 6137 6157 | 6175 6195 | 0.64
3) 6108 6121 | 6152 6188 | 0.71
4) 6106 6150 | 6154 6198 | 0.68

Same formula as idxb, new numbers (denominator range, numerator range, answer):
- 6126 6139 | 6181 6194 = 0.66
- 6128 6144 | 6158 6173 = 0.63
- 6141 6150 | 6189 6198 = 0.53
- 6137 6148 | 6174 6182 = 0.62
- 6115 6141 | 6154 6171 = 0.73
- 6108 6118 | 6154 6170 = 0.71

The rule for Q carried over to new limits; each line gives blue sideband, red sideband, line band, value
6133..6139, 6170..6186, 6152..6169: 1.5 AA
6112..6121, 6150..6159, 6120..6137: 0.4 AA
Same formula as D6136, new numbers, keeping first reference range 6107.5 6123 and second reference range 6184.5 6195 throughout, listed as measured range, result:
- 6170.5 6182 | 0.43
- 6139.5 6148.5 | -2.49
